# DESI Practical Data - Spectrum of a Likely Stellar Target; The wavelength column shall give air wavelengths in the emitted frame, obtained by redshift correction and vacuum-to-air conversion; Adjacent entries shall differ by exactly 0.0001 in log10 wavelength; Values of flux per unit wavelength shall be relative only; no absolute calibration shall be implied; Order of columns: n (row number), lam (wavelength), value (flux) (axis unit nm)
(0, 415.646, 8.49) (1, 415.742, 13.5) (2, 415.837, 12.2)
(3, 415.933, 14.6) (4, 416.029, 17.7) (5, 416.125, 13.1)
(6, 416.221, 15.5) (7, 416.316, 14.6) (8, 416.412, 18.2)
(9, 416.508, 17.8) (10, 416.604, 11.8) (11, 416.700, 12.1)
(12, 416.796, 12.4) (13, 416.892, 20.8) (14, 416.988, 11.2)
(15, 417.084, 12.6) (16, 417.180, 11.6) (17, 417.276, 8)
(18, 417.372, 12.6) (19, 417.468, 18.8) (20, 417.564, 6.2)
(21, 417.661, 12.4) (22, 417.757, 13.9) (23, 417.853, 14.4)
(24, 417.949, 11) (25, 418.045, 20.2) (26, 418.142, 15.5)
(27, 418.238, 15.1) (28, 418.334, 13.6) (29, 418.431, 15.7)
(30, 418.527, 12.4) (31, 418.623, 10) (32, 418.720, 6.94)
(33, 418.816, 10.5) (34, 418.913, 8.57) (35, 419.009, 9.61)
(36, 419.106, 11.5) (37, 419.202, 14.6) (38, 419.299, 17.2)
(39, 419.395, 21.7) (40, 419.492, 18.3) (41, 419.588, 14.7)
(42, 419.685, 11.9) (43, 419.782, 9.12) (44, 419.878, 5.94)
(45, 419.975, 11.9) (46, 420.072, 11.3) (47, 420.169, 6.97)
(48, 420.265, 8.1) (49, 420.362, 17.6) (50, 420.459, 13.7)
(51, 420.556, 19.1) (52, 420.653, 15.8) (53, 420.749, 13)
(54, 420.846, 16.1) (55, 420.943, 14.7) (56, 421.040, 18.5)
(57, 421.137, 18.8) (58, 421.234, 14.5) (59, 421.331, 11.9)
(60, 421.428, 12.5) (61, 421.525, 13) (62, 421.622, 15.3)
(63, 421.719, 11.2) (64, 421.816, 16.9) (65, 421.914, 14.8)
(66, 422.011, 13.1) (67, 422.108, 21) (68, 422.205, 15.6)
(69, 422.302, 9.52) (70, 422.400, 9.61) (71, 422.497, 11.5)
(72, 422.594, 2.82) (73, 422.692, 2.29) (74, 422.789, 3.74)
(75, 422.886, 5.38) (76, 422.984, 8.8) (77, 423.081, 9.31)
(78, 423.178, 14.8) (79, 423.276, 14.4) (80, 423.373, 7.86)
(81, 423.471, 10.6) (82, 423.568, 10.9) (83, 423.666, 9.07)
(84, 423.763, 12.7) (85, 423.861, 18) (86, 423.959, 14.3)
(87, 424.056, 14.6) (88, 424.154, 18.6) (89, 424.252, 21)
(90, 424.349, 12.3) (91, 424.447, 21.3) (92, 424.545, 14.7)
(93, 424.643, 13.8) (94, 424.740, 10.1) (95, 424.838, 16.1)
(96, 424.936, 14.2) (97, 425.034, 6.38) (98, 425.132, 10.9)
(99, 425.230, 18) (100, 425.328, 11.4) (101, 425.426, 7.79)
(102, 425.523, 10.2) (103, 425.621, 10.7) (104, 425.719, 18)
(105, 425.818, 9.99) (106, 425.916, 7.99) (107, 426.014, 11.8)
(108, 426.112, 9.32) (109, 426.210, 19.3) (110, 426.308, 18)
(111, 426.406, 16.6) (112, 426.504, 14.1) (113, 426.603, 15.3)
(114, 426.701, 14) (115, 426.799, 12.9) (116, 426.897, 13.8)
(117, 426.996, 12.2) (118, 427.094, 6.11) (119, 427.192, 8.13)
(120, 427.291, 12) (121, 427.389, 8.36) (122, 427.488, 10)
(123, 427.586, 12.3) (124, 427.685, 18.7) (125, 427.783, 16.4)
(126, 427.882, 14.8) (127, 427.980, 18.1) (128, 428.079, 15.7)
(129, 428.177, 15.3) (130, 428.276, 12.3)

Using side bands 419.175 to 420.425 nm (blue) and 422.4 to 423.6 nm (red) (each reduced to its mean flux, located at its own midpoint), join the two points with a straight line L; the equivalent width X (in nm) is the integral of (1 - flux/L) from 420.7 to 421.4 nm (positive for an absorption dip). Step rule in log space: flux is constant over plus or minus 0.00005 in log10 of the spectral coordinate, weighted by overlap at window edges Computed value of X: -0.25 nm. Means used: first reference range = 13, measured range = 15.3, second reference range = 8.55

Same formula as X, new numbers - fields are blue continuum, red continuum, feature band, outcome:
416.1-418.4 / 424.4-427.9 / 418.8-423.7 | 0.40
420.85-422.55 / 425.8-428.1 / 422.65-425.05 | 0.26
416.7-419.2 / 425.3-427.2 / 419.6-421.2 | -0.09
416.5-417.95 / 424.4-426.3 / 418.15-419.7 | -0.06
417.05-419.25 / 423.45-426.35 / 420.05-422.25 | -0.29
